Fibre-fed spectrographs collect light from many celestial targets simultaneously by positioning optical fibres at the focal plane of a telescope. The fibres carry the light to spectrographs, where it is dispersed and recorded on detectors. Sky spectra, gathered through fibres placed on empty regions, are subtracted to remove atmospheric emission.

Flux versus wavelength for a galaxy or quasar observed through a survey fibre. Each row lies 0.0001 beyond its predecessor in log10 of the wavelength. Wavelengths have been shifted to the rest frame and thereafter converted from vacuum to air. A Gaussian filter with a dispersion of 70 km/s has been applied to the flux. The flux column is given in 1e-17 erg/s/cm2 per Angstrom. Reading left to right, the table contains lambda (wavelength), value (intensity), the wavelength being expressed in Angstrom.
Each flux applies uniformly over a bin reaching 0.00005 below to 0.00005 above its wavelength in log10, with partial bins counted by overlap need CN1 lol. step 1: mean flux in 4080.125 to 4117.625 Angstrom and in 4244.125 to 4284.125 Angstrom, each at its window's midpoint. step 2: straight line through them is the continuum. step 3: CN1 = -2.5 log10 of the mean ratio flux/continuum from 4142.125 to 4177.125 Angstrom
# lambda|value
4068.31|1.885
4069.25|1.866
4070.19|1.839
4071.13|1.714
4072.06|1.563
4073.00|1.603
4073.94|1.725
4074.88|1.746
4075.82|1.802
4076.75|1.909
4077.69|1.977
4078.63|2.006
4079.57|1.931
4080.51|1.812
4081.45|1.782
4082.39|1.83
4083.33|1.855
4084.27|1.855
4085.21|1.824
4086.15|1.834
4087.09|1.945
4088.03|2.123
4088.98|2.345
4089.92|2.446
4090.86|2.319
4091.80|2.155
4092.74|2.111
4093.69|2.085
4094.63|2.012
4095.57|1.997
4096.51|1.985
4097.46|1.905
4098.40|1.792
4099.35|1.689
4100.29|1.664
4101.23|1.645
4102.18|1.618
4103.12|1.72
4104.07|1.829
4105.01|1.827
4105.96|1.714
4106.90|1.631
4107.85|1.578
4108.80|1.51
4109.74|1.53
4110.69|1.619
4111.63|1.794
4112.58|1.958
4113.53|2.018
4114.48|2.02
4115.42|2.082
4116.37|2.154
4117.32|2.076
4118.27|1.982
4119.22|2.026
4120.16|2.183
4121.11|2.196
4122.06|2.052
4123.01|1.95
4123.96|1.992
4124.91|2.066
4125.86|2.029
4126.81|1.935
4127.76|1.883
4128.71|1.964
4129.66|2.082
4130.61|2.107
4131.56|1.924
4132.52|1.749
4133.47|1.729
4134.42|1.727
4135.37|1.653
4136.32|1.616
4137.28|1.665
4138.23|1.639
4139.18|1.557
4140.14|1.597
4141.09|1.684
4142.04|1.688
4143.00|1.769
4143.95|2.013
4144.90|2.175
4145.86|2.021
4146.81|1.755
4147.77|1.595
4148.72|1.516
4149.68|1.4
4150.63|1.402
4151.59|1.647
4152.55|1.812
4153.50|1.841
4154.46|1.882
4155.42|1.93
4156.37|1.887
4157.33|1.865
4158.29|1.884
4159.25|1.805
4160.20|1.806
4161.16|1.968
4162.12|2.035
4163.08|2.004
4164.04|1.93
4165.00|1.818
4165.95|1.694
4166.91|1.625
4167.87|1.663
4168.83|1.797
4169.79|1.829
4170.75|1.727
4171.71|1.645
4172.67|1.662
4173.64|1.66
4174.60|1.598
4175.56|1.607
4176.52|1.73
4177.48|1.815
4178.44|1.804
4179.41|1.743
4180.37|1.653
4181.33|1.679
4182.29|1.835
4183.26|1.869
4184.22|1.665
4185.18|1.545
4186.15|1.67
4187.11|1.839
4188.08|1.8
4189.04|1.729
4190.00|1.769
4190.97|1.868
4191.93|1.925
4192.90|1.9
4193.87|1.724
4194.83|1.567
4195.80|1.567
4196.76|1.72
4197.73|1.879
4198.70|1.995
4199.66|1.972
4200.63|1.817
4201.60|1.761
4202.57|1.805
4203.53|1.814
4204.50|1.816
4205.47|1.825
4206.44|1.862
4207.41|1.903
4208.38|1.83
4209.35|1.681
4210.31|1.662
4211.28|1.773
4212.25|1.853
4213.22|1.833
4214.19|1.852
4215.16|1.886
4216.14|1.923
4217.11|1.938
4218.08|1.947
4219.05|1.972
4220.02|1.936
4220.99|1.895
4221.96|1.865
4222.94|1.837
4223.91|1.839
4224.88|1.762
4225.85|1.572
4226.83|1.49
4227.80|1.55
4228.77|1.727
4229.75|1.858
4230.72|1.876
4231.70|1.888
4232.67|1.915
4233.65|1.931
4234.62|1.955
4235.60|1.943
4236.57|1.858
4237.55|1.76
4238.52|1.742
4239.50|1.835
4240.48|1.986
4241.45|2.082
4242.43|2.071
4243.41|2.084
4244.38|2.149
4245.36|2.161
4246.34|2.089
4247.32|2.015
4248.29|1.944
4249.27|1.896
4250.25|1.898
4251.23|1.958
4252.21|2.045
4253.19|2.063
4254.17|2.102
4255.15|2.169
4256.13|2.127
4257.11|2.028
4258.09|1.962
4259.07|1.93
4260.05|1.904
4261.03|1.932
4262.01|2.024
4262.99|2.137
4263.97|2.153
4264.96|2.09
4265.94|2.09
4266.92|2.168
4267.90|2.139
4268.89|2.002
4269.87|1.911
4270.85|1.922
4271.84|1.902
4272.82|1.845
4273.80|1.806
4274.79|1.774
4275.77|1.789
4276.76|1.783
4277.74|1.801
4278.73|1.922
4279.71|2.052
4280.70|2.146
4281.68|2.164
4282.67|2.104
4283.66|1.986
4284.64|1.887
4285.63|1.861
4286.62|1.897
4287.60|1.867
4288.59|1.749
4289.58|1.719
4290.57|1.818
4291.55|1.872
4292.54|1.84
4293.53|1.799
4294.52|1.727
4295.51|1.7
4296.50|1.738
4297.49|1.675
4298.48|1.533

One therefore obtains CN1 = 0.09 mag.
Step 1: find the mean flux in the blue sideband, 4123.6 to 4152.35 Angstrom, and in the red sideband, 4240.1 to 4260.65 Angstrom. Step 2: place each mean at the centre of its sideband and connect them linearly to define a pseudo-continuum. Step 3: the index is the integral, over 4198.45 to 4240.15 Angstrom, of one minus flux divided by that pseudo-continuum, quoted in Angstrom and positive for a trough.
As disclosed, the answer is 2.80 Angstrom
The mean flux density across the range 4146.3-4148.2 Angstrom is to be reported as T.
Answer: 1.68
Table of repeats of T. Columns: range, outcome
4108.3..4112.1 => 1.62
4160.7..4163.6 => 2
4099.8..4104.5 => 1.69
